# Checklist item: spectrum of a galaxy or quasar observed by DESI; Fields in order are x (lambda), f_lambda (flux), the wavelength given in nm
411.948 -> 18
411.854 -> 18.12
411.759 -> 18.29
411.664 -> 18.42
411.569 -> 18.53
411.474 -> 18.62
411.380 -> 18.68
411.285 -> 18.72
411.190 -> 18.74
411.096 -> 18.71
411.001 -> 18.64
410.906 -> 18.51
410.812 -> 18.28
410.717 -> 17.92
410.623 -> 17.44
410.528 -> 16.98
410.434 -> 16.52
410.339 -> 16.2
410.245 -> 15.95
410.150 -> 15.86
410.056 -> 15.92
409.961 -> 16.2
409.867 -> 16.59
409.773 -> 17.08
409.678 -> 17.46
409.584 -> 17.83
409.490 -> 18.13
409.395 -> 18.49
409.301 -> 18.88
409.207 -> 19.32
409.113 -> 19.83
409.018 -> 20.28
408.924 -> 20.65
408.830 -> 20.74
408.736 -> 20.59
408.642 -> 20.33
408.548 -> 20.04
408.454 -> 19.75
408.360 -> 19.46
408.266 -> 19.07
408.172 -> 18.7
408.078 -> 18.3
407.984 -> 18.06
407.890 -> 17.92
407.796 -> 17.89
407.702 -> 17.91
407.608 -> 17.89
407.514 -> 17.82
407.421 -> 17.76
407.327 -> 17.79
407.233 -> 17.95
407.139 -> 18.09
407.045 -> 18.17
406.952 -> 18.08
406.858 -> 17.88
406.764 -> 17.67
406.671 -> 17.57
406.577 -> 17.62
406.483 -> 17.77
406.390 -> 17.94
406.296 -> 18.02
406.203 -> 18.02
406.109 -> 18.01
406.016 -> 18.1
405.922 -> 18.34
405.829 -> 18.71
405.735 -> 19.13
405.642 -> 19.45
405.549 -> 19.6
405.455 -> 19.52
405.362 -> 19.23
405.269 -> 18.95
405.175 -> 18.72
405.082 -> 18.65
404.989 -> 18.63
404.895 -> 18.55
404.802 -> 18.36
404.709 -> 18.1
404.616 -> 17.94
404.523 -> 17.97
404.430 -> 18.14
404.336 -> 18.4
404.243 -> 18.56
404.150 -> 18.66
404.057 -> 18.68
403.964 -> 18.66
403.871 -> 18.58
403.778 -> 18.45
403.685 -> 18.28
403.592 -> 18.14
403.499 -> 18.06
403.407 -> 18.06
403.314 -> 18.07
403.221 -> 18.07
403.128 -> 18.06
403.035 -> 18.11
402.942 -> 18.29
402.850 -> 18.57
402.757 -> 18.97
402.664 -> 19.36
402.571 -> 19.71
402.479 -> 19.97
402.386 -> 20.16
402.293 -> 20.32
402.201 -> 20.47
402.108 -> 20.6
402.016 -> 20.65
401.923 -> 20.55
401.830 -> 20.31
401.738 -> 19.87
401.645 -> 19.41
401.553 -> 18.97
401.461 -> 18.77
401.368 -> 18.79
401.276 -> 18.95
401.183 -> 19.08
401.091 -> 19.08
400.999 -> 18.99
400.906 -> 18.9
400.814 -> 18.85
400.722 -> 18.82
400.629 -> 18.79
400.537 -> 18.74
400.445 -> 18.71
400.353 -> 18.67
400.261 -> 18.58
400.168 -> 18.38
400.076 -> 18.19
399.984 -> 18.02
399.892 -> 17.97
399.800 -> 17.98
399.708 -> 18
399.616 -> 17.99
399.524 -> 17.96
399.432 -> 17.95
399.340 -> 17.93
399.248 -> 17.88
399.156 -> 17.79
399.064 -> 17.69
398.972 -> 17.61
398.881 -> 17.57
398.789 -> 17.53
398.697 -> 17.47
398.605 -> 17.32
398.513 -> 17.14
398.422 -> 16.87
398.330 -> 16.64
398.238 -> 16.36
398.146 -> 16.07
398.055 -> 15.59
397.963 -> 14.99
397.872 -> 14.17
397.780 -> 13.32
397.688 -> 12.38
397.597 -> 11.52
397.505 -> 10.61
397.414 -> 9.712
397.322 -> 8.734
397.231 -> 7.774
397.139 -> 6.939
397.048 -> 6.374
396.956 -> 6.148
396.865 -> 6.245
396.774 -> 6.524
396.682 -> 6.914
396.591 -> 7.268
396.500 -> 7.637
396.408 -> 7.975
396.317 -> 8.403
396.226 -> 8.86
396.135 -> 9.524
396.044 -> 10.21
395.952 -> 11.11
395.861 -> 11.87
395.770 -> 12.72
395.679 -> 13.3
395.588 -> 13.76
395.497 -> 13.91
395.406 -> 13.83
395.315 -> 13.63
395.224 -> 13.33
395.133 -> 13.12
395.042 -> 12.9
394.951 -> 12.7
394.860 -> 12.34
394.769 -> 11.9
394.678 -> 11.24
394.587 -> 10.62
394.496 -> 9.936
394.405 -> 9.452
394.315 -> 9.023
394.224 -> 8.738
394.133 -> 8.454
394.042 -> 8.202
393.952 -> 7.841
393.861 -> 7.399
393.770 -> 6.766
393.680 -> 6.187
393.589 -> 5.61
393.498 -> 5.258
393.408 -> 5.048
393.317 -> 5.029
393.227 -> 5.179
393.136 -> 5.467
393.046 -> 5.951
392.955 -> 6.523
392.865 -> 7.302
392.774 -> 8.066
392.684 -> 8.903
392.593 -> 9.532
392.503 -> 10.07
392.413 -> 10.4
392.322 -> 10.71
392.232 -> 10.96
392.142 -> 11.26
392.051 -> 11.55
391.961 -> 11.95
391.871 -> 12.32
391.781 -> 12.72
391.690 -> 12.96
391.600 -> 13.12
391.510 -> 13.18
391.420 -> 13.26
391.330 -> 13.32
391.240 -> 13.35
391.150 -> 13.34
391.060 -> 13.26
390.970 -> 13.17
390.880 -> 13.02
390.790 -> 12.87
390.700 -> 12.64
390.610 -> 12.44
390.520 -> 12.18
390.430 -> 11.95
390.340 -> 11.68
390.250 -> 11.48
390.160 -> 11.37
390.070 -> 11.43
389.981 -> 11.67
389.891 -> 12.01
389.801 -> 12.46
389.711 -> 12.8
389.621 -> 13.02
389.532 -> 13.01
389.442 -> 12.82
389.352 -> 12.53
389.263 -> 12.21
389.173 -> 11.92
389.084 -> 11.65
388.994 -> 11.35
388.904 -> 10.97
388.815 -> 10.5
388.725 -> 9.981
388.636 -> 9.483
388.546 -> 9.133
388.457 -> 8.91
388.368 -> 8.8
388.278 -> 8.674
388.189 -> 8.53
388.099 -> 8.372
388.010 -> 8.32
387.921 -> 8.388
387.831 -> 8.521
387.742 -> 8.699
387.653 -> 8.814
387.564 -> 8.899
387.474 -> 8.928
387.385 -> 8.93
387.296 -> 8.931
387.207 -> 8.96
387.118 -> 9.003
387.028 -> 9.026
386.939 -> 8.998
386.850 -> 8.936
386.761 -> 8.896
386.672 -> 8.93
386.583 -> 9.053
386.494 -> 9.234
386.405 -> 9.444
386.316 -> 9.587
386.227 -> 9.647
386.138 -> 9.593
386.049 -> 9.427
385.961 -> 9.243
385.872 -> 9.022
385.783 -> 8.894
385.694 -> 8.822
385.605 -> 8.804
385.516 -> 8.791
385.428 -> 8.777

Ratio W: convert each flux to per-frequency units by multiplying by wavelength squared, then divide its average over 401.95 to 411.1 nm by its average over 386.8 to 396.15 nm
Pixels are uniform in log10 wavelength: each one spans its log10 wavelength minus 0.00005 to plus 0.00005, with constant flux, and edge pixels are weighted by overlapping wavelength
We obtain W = 1.90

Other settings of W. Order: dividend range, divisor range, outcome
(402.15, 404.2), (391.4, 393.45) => 2.07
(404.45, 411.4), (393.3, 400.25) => 1.57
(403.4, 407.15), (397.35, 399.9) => 1.18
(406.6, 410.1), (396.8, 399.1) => 1.46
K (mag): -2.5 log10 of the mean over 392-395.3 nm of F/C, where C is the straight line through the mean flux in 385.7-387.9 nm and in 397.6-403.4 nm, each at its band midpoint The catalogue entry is 0.45 mag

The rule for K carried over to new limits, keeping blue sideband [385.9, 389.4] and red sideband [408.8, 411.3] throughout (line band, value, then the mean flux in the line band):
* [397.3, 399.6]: -0.15 mag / 15.7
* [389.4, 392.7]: -0.13 mag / 12.1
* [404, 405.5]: -0.16 mag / 18.6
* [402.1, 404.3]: -0.22 mag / 18.8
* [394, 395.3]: 0.12 mag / 10.9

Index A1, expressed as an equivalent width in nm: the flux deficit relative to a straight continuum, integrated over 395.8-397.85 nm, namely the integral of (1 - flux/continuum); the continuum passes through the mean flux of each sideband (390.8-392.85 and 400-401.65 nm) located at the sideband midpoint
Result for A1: 0.87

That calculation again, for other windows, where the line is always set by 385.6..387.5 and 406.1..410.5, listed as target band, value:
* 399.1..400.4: -0.31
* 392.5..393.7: 0.53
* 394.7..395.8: -0.03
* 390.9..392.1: -0.18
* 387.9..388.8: 0.09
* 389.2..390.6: -0.22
